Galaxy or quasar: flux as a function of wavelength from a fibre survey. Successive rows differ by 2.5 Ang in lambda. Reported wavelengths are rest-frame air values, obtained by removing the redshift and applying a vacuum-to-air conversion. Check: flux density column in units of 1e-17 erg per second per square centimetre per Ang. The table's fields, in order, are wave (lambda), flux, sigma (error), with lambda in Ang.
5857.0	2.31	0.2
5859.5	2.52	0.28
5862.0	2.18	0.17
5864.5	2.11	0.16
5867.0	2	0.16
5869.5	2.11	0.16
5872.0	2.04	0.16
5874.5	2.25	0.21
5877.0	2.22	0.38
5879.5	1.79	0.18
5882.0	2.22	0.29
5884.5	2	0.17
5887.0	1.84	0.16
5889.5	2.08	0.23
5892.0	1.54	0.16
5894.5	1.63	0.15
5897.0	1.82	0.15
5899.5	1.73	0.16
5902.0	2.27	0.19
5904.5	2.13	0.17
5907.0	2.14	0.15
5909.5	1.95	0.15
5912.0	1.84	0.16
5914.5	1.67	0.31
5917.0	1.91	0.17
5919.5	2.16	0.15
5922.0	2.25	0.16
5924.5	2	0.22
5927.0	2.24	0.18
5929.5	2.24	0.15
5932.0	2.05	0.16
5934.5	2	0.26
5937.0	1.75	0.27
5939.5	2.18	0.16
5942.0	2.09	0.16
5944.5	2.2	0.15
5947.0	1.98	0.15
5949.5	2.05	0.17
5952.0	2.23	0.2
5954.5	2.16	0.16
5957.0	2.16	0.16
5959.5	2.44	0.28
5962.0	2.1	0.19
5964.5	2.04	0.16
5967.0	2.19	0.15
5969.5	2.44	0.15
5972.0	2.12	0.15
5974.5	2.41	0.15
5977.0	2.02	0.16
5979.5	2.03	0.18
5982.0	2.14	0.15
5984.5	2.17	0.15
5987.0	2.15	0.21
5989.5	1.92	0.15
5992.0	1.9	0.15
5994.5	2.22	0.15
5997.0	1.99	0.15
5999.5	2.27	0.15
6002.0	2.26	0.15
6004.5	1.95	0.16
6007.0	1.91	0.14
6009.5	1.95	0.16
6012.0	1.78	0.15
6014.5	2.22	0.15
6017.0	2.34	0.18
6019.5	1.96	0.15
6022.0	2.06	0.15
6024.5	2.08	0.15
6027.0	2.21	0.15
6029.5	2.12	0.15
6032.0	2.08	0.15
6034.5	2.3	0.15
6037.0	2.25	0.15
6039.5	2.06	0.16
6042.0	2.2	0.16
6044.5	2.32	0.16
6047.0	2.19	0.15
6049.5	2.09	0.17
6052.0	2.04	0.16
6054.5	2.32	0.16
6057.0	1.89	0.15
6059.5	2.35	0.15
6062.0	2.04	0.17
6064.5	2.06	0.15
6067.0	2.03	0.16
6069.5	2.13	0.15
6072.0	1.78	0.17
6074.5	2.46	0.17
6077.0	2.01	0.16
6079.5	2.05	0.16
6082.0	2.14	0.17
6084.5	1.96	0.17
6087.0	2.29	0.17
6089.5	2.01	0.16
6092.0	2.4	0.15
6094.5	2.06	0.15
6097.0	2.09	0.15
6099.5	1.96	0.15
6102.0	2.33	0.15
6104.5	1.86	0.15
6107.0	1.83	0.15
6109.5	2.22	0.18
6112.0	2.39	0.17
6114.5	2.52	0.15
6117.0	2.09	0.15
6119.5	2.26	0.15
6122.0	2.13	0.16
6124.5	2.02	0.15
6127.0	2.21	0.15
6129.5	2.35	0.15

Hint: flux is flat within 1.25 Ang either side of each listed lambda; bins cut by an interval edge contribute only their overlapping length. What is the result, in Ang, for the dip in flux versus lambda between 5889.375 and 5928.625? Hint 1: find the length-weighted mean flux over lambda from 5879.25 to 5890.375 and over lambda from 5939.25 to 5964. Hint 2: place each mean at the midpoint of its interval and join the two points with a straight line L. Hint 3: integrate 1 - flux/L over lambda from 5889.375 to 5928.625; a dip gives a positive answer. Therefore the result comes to 1.87 Ang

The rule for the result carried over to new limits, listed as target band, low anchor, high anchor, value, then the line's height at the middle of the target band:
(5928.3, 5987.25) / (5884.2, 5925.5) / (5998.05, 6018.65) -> -3.74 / 2.01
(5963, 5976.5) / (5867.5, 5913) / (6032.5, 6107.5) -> -1.22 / 2.04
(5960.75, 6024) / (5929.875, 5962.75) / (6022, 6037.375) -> 1.07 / 2.14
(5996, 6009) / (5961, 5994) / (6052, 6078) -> 0.31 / 2.12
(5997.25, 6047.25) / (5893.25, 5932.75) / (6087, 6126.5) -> -0.86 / 2.09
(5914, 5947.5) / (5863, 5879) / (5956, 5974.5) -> 1.87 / 2.18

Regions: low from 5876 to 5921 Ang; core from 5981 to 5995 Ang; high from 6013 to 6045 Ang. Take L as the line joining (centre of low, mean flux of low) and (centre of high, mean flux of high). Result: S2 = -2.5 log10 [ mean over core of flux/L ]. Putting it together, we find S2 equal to 0.01 mag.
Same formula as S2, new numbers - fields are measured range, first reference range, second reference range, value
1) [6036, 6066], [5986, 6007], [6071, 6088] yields -0.03 mag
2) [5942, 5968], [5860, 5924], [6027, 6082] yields -0.05 mag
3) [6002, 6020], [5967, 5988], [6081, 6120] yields 0.07 mag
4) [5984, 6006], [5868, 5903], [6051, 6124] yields -0.02 mag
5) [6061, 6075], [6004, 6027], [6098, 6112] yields 0.00 mag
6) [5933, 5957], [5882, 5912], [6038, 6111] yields -0.05 mag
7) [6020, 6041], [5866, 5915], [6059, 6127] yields -0.03 mag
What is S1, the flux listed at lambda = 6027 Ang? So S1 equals 2.21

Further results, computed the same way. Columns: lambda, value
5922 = 2.25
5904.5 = 2.13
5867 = 2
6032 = 2.08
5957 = 2.16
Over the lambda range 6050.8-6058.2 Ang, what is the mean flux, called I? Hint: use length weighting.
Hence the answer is 2.08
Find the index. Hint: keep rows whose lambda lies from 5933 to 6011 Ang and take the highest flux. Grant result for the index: 2.44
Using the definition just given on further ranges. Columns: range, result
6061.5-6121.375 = 2.52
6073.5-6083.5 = 2.46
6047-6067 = 2.35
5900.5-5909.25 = 2.27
